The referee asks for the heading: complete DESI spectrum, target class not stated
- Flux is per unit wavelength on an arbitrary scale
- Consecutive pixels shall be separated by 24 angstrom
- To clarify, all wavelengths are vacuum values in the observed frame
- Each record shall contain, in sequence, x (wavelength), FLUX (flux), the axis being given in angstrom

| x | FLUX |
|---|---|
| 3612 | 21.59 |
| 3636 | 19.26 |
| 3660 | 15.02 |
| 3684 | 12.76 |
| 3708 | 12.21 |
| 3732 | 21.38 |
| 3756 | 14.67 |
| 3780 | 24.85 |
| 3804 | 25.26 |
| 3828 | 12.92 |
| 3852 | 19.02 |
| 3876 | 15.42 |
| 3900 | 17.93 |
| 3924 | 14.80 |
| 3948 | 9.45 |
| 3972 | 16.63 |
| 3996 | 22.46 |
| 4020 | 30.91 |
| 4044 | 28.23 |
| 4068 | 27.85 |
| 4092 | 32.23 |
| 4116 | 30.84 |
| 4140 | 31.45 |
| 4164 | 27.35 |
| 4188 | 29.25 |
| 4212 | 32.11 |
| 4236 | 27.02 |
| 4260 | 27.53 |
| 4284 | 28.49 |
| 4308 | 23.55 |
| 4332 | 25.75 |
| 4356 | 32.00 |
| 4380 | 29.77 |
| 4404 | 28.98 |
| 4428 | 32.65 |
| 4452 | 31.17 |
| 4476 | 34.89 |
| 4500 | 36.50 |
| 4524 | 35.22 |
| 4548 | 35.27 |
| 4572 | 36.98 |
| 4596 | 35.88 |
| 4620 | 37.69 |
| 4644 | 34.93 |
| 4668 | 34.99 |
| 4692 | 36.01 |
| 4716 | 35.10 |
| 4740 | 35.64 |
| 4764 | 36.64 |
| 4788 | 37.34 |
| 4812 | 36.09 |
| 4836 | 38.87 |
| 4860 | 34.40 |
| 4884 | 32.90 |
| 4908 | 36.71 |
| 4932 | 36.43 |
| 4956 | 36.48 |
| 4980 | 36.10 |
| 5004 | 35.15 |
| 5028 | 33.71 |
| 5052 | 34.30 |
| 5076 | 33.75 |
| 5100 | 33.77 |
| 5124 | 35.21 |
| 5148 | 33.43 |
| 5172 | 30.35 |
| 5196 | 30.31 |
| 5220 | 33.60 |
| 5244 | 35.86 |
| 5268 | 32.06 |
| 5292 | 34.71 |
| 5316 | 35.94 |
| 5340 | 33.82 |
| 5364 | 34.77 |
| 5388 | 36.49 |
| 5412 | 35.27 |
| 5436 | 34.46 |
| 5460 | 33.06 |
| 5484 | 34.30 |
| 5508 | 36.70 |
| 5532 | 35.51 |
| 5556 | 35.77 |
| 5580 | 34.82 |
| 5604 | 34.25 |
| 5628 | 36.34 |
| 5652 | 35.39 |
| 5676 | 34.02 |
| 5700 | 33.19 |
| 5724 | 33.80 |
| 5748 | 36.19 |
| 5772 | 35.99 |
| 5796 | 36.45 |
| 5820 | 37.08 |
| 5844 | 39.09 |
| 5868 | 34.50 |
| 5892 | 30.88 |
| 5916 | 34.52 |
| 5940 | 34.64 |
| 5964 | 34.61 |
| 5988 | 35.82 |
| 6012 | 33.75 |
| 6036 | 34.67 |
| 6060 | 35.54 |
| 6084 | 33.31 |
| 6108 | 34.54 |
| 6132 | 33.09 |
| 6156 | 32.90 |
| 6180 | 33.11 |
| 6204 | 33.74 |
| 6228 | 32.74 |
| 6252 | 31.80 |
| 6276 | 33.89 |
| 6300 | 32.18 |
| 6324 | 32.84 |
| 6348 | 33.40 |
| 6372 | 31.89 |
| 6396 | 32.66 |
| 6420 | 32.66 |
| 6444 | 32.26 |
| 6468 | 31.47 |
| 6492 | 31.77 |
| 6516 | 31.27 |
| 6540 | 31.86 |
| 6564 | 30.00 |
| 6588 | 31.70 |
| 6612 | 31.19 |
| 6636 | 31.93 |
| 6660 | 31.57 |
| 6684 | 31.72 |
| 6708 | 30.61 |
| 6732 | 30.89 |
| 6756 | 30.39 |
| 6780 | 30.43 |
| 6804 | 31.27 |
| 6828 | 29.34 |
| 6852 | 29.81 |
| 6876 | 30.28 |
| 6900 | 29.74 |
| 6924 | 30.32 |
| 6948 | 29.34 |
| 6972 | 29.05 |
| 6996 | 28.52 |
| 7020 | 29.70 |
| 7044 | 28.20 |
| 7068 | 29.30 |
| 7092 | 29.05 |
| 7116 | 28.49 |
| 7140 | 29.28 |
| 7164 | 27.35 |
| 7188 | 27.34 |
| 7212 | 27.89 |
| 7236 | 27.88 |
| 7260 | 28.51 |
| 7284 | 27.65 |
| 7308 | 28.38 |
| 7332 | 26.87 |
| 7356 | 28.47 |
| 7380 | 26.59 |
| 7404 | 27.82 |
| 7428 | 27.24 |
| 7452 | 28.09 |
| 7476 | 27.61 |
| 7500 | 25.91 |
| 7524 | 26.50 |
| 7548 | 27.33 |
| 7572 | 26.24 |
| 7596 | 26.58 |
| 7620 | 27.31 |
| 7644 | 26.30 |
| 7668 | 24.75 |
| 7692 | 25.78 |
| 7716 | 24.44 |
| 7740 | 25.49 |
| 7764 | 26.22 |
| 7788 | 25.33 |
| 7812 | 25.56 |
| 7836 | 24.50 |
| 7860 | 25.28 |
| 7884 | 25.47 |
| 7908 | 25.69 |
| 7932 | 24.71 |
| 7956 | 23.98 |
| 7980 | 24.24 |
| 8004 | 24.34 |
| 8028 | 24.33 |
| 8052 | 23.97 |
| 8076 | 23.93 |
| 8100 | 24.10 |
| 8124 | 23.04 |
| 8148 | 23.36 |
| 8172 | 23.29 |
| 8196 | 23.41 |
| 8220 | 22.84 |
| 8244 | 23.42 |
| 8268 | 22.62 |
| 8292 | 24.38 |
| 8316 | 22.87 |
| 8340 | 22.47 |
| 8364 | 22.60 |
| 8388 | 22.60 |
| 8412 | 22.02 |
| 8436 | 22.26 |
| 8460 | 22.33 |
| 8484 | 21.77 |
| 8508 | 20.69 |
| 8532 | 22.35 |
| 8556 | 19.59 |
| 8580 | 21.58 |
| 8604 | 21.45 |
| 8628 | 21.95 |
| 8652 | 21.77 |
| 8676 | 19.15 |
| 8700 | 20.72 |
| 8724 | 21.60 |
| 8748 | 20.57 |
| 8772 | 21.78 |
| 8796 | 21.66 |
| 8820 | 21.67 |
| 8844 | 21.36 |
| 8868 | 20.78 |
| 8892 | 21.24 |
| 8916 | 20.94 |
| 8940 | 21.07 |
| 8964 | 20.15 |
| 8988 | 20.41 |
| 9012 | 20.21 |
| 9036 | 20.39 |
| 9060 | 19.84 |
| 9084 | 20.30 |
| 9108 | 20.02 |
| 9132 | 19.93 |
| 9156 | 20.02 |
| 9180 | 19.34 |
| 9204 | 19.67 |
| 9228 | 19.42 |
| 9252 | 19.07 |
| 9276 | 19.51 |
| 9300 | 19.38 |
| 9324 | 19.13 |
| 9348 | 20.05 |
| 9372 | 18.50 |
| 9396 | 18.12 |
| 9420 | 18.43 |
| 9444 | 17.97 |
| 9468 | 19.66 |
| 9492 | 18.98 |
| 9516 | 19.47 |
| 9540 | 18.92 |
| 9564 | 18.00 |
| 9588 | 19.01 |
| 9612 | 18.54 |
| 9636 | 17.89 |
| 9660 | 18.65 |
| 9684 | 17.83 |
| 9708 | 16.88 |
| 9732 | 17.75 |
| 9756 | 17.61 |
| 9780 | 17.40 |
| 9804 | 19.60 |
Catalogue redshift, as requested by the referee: 0.000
